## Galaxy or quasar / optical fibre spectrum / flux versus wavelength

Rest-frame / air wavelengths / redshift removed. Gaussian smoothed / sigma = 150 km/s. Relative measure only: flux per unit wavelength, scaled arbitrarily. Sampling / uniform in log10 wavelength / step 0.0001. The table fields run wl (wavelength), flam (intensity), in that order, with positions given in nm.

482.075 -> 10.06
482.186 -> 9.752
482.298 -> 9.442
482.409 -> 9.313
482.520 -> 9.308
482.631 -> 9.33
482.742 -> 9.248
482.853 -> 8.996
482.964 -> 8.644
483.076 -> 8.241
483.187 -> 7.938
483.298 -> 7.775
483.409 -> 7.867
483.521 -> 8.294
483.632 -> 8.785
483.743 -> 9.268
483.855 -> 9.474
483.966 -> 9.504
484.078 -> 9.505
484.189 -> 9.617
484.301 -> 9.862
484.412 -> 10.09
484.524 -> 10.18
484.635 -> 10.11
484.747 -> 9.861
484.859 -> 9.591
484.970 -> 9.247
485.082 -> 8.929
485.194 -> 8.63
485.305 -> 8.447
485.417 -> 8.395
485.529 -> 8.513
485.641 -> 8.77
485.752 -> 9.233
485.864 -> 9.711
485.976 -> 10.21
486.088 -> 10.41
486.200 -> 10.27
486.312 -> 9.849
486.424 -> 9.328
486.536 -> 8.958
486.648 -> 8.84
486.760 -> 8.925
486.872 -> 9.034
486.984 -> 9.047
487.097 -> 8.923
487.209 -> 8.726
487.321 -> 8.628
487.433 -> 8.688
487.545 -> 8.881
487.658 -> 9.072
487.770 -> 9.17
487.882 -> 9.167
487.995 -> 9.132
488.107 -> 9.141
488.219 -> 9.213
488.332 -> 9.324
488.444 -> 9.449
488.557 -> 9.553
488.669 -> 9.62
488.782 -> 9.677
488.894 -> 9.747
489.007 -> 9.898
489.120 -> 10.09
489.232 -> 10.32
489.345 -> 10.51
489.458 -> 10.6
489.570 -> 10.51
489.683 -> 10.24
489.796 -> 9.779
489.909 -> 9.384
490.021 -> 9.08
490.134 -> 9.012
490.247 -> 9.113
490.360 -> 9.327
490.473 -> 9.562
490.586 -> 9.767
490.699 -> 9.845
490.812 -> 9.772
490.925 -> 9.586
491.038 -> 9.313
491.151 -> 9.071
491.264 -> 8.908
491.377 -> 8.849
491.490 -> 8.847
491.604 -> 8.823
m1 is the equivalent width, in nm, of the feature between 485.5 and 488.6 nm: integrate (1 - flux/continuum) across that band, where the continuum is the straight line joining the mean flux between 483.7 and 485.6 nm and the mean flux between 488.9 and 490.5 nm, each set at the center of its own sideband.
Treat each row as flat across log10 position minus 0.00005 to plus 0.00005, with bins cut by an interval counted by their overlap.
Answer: 0.11 nm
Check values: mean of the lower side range 9.36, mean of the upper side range 9.82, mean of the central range 9.22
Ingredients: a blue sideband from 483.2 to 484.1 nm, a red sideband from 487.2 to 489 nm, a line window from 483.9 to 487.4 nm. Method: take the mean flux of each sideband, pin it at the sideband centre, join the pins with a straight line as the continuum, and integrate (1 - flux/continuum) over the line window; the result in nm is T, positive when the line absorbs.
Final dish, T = -0.15 nm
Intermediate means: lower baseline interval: 8.74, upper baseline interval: 9.23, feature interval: 9.33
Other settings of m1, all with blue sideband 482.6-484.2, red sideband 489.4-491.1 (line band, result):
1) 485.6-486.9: -0.045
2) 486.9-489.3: 0.021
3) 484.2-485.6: -0.052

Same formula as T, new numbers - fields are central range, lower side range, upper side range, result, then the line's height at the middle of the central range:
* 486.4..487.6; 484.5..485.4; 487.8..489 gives 0.06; 9.37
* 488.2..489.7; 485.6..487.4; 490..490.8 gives -0.09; 9.37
